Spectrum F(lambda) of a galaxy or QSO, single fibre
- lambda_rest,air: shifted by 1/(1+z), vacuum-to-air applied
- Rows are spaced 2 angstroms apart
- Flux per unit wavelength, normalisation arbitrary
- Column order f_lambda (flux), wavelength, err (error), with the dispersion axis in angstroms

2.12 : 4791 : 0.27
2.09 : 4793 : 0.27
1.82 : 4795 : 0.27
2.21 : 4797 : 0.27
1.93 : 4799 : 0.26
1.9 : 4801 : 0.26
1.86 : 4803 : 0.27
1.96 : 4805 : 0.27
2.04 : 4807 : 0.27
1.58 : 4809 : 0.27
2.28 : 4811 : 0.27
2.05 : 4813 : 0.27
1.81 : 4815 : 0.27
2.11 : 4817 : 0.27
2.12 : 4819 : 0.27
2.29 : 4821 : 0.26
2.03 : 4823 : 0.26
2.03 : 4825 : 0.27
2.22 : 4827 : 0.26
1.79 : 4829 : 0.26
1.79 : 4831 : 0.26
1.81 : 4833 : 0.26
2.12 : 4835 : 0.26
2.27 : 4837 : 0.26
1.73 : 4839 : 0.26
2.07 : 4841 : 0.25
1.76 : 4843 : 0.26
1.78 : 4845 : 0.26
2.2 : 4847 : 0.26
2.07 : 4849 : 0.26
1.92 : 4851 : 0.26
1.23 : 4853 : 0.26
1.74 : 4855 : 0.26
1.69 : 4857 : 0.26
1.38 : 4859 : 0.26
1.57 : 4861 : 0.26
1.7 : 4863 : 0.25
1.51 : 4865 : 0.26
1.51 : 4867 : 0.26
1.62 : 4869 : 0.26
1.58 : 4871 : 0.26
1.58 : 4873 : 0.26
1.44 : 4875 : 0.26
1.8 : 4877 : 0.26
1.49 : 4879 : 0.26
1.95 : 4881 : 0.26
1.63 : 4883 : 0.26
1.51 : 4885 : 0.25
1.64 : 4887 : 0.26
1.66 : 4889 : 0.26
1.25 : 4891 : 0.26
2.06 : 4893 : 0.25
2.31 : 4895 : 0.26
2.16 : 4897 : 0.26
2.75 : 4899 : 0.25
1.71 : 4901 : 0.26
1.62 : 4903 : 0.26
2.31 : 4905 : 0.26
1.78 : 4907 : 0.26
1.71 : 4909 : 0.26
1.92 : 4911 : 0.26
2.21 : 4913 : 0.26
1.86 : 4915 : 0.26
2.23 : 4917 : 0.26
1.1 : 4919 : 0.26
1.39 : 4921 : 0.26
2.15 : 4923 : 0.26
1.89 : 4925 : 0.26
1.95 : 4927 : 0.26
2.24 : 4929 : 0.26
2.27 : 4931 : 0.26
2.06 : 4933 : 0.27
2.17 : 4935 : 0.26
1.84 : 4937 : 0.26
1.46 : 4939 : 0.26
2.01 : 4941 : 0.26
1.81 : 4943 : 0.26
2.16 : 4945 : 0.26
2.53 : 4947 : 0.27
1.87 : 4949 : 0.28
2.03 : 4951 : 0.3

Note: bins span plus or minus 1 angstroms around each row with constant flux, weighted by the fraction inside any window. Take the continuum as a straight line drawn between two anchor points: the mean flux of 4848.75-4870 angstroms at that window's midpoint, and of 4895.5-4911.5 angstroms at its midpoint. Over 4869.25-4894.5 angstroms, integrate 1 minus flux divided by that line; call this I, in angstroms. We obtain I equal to 2.4 angstroms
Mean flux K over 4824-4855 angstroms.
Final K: 1.91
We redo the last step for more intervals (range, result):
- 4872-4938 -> 1.87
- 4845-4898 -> 1.7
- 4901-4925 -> 1.84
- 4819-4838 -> 2.04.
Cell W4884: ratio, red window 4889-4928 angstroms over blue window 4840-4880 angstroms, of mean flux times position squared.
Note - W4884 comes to 1.16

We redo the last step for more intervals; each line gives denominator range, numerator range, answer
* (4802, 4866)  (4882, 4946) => 1.04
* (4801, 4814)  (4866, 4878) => 0.83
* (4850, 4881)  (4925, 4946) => 1.28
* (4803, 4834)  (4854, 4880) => 0.81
